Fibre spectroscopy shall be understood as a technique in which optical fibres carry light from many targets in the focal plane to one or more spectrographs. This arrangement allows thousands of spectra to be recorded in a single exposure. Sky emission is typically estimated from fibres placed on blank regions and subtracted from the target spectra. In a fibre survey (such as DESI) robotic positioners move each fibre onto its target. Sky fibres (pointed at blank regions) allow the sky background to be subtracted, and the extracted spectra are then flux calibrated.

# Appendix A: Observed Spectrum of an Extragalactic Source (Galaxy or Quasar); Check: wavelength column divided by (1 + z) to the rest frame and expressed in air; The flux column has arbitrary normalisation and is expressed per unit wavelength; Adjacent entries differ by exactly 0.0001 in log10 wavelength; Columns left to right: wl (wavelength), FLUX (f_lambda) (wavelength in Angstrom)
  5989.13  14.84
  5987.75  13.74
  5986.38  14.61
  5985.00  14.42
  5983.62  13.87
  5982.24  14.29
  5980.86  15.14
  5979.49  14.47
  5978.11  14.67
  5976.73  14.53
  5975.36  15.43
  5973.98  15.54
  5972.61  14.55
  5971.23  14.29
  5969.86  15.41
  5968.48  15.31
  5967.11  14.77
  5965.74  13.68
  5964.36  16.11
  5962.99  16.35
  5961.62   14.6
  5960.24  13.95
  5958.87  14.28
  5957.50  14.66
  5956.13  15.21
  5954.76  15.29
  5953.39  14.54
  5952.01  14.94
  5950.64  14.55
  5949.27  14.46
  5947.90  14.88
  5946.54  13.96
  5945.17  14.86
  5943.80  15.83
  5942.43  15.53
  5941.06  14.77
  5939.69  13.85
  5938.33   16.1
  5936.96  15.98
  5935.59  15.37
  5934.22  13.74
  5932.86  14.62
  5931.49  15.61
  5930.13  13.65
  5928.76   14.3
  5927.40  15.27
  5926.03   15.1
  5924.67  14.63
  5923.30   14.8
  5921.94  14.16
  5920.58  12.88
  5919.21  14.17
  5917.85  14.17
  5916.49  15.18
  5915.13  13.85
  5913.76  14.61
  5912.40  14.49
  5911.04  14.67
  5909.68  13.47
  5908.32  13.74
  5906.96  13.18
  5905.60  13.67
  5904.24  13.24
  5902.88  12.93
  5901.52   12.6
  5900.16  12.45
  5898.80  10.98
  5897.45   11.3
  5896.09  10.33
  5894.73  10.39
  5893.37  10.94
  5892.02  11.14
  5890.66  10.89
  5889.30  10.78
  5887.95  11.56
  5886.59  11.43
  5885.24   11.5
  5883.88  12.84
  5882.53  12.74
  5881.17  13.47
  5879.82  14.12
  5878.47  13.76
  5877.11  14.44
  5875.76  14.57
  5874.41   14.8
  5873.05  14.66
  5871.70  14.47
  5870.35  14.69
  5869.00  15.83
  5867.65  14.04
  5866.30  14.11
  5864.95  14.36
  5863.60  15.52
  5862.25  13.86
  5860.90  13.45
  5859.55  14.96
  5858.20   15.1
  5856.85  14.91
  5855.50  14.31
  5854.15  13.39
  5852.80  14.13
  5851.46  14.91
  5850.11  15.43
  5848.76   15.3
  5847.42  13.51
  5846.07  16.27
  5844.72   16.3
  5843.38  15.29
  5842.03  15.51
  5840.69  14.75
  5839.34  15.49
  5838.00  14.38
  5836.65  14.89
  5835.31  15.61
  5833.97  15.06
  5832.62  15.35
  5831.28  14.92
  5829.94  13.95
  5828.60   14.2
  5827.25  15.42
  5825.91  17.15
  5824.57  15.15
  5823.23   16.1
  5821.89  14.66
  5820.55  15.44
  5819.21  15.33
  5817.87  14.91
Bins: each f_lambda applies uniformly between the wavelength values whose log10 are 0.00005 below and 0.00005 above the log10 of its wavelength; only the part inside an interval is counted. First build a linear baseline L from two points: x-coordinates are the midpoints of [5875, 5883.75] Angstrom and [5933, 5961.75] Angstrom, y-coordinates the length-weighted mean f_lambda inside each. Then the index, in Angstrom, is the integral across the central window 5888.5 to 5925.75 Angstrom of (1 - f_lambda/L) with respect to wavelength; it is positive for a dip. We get 3.3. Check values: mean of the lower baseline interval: 13.8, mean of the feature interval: 13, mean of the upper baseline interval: 14.8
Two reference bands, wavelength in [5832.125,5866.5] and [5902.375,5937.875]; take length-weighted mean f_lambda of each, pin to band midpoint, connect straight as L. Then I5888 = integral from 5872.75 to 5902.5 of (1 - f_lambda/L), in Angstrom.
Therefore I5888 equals 4.6 Angstrom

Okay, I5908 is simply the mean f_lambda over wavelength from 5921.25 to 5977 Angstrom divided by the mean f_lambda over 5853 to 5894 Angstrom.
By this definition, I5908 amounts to 1.1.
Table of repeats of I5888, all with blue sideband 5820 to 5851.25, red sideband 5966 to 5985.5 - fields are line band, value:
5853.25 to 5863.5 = 0.5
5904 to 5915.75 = 0.8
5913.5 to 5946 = 0.4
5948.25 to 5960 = 0.1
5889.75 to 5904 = 3.4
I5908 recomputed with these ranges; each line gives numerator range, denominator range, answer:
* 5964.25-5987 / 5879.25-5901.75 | 1.26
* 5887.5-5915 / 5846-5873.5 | 0.85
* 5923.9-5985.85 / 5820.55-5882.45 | 1.00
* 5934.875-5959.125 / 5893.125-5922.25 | 1.14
